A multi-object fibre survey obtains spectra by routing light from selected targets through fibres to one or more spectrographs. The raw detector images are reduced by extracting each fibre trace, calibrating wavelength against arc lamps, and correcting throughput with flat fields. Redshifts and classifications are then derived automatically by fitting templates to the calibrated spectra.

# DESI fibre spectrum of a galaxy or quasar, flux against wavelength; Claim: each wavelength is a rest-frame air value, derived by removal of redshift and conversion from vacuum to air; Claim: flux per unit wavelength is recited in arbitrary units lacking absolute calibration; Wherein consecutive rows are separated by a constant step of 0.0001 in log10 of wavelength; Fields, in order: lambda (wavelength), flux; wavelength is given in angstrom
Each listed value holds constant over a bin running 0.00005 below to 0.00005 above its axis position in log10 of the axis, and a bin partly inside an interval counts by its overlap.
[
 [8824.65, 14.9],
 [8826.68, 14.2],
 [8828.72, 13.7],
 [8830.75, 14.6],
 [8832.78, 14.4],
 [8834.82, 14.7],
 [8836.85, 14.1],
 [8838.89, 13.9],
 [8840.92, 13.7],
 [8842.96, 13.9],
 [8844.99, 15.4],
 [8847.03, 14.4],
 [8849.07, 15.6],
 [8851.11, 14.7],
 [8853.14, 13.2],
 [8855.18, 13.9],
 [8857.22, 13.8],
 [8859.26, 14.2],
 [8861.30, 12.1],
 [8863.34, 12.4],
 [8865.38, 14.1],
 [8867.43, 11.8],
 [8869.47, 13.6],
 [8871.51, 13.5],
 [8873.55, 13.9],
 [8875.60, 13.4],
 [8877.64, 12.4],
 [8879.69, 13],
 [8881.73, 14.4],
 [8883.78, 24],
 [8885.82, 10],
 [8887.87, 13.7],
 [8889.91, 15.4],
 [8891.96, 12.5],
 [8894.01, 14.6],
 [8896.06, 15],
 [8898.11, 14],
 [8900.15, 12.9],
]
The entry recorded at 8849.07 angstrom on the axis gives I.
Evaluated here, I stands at 15.6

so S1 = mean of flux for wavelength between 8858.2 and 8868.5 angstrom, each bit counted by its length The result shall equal 12.9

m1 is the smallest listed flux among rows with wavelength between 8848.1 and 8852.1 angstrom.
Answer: 14.7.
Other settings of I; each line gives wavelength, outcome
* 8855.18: 13.9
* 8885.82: 10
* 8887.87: 13.7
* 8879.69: 13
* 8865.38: 14.1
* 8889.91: 15.4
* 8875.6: 13.4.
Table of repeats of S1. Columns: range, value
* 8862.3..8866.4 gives 13.2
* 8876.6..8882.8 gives 13.3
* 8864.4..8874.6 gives 13.4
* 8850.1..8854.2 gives 14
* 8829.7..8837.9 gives 14.4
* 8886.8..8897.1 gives 14.2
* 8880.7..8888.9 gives 15.5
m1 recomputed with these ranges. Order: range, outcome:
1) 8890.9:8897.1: 12.5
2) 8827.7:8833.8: 13.7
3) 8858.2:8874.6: 11.8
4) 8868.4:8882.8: 12.4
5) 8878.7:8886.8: 10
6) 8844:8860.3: 13.2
